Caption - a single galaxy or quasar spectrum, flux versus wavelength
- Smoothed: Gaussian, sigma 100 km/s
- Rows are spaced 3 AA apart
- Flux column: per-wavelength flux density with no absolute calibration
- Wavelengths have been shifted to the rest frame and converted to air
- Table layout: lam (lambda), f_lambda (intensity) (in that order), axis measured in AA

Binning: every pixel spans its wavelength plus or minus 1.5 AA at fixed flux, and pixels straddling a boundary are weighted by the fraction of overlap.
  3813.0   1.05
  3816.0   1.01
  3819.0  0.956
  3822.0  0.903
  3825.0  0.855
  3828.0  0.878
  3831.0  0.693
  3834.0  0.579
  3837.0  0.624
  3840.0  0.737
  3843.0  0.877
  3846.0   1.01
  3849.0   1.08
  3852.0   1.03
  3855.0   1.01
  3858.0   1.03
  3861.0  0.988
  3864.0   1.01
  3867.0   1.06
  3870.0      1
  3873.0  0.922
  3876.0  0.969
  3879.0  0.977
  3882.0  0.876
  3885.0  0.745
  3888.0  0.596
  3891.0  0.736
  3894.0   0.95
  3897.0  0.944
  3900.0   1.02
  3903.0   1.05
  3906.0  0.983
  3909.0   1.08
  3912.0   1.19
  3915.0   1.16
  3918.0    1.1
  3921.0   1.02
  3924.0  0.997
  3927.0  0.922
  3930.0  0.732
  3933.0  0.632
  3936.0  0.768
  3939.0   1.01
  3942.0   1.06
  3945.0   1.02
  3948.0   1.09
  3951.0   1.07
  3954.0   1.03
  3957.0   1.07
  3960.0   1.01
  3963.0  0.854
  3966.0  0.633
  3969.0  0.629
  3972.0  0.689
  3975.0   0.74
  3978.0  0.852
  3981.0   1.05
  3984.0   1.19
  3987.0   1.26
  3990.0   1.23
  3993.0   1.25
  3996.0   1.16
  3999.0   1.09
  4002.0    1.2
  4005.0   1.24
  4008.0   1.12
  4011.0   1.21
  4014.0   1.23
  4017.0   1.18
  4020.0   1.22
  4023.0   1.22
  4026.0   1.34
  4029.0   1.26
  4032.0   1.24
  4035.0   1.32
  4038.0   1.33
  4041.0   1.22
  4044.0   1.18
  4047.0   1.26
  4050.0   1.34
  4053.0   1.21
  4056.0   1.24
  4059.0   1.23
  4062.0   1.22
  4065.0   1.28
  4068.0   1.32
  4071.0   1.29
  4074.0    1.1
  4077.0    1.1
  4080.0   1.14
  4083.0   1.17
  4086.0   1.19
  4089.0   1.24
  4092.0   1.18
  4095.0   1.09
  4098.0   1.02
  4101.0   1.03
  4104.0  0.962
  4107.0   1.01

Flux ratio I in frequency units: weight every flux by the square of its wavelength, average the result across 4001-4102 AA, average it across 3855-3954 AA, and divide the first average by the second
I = 1.36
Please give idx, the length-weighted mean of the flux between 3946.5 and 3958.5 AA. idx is 1.07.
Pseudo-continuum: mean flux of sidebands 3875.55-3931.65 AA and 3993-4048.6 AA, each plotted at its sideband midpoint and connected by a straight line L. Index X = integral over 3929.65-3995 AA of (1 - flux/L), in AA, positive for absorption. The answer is 8.1 AA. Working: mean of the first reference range 0.949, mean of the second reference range 1.22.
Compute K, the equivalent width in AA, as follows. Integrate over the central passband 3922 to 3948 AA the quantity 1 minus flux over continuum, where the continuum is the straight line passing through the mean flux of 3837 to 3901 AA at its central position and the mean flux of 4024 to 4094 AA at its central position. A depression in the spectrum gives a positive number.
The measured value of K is 3.2 AA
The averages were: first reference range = 0.924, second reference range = 1.23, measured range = 0.906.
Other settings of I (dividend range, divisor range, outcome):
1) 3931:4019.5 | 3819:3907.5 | 1.20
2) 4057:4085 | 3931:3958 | 1.33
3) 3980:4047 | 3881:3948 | 1.36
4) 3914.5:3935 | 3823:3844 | 1.29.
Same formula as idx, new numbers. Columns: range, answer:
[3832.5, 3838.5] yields 0.602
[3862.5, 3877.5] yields 0.992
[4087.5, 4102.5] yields 1.11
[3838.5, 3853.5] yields 0.947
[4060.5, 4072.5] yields 1.28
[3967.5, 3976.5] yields 0.686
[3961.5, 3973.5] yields 0.701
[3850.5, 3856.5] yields 1.02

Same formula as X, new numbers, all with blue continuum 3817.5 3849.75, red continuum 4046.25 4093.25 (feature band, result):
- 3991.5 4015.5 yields -1.7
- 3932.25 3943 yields 1.4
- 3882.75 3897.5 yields 2.2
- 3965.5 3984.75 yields 4.4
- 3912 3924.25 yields -1.6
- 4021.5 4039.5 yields -2.0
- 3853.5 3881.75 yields -3.4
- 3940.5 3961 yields -0.6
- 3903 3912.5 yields -1.2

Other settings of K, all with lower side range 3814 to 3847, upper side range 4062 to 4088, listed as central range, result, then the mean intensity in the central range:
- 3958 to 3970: 2.69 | 0.8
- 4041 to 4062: -1.35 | 1.24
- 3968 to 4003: 1.18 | 1.03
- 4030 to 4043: -1.49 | 1.27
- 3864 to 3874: -1.26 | 1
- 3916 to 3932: 0.33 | 0.951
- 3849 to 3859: -1.92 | 1.03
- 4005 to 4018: -1.03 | 1.19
